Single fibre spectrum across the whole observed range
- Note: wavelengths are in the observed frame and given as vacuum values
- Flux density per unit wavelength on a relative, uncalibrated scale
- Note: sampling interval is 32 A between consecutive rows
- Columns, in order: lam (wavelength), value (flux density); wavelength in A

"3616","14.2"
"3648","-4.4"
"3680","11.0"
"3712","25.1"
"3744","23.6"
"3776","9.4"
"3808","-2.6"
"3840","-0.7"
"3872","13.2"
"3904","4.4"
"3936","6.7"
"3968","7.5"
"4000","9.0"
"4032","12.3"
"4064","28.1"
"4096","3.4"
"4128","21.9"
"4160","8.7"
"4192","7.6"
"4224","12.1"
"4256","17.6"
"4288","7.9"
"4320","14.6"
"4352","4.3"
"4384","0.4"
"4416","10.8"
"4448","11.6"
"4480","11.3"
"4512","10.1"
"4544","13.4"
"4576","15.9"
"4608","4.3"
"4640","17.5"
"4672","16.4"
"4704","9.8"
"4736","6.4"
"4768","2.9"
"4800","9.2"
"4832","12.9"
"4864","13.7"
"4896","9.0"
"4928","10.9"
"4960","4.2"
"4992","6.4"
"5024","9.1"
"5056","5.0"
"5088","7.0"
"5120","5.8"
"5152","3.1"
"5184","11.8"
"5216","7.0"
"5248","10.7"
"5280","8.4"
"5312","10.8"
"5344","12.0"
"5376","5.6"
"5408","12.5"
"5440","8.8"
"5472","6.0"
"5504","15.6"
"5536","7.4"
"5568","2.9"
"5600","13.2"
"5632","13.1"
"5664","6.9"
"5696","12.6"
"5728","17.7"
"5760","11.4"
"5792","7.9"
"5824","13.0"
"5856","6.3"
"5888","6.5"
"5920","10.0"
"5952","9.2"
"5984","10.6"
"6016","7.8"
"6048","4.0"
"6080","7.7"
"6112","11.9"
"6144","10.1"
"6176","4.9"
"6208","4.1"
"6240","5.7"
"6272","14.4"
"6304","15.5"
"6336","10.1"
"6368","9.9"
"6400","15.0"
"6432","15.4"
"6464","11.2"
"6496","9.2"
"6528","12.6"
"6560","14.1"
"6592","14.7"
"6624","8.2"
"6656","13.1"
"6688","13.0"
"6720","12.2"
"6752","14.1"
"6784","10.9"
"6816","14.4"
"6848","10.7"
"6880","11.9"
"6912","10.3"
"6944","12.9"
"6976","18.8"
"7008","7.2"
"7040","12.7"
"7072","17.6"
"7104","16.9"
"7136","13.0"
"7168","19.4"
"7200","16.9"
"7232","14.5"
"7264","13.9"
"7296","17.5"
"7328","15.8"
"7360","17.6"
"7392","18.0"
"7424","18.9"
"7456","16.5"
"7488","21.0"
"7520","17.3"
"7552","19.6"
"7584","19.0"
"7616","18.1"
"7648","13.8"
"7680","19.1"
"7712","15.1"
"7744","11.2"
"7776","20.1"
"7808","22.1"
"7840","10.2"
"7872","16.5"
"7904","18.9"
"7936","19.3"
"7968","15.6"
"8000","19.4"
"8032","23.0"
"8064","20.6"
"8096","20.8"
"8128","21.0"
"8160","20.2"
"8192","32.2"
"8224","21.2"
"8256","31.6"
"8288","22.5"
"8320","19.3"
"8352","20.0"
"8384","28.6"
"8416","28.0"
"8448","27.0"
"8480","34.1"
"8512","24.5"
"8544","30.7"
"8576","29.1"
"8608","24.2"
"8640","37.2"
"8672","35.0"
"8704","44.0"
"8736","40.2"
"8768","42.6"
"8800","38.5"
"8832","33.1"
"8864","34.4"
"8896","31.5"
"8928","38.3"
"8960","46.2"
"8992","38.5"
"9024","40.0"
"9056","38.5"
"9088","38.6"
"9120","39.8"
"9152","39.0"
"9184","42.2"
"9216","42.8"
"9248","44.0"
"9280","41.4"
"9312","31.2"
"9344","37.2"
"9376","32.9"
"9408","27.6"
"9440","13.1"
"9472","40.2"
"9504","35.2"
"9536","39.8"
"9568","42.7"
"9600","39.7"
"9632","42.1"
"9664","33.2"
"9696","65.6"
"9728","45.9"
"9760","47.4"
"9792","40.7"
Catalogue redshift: 1.166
